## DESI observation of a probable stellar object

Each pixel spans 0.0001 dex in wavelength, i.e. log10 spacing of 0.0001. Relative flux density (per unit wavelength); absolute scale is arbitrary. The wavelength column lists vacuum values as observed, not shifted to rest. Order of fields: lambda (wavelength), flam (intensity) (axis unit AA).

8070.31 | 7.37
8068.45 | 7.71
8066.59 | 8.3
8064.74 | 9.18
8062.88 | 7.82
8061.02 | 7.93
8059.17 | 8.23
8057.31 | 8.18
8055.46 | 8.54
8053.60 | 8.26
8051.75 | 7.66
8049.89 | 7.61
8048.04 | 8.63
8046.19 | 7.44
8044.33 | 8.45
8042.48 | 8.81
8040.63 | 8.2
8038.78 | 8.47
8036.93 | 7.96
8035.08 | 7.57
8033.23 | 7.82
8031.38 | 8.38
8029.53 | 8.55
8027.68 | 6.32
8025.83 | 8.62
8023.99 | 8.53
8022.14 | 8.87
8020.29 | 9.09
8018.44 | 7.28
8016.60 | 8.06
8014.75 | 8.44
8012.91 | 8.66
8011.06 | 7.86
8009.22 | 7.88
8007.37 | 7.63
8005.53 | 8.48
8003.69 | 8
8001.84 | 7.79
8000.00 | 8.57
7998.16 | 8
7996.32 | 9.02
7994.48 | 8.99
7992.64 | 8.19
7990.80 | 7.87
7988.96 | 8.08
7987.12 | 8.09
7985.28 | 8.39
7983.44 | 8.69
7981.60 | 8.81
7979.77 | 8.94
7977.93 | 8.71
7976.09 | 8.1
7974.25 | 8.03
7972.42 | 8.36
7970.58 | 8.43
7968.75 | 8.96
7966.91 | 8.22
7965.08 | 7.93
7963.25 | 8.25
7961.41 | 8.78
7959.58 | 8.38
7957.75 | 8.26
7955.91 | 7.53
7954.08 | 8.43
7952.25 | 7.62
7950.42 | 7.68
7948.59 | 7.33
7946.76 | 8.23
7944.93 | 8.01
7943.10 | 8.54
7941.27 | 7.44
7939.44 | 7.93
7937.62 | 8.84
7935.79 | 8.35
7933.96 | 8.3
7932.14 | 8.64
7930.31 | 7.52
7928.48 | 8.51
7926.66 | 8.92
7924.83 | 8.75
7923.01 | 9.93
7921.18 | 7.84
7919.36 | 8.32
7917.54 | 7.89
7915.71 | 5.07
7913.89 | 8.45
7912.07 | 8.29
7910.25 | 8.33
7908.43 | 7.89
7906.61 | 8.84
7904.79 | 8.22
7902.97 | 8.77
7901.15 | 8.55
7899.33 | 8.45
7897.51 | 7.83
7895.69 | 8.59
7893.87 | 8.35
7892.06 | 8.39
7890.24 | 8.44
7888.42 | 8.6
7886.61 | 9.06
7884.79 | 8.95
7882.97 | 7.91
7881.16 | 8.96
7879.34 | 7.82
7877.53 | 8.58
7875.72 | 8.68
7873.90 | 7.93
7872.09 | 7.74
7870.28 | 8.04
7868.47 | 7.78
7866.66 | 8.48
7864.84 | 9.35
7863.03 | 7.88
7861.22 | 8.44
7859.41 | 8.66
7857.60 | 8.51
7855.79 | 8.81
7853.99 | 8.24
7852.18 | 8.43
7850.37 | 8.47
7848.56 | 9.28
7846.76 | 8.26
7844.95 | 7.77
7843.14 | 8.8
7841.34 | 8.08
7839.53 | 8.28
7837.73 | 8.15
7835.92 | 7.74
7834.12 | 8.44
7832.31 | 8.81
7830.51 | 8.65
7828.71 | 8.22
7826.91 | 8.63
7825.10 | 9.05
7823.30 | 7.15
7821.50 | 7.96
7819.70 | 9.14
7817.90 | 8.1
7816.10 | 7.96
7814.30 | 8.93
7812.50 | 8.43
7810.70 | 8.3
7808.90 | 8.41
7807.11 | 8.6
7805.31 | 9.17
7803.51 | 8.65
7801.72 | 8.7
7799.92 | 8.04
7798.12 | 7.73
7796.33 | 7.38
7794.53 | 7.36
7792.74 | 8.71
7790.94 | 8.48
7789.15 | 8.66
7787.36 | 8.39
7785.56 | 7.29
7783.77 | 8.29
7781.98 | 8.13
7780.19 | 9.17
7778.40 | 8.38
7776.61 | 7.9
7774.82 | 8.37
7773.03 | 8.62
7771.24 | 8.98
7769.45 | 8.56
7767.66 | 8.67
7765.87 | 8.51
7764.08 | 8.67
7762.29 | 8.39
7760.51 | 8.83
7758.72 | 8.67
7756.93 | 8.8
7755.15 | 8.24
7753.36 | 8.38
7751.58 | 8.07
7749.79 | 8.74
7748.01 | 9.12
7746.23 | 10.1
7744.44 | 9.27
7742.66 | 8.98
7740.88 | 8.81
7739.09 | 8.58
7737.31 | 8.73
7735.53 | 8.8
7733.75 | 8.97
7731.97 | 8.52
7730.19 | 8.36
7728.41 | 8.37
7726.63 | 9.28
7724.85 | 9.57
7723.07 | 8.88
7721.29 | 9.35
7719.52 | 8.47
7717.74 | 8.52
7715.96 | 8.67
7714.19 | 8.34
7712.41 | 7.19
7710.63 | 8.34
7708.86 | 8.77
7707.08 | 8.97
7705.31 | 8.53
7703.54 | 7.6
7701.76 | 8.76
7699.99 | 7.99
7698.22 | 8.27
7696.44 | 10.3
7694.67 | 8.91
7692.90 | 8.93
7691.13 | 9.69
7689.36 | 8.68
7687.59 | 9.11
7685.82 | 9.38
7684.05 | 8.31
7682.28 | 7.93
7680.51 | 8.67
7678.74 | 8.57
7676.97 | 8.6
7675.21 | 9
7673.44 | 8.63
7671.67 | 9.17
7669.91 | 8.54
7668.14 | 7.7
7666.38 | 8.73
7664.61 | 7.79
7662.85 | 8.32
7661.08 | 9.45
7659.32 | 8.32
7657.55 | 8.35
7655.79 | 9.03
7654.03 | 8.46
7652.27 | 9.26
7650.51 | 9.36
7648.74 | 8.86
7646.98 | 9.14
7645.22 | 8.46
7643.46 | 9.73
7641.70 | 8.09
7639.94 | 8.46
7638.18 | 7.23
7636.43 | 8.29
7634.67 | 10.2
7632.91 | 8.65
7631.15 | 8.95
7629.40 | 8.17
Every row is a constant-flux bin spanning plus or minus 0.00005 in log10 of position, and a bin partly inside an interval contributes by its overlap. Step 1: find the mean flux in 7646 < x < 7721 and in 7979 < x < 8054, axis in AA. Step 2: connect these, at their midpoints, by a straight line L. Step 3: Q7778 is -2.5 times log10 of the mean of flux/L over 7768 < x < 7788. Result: 0.02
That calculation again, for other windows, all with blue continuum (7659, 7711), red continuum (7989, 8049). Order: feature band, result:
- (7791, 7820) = 0.021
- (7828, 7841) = 0.019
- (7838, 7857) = 0.001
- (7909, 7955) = 0.026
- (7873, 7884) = 0.011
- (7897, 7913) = -0.001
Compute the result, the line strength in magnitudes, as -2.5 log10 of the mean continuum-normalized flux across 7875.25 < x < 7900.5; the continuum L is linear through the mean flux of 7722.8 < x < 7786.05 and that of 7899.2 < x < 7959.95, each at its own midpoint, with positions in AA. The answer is -0.023 mag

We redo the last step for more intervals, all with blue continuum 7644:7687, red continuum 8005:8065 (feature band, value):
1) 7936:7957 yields 0.04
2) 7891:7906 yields -0.01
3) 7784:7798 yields 0.06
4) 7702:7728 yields 0.00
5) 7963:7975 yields -0.01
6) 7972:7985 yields -0.04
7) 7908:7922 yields 0.08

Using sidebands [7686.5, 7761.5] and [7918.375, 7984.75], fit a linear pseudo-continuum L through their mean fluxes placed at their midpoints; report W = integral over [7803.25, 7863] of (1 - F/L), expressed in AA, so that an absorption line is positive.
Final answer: 0.8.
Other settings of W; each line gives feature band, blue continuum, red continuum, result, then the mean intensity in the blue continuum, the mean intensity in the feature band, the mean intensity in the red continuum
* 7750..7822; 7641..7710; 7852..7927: 1.07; 8.73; 8.41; 8.35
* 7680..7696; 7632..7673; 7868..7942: -0.50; 8.68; 8.89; 8.29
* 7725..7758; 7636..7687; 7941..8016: -1.07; 8.62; 8.8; 8.24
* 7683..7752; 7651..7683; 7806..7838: -2.03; 8.6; 8.78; 8.38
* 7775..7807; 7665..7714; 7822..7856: 0.68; 8.63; 8.27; 8.37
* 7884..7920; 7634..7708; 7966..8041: 0.60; 8.7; 8.26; 8.27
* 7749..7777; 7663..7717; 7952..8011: -0.04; 8.6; 8.53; 8.3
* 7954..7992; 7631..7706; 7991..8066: -0.31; 8.7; 8.34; 8.2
